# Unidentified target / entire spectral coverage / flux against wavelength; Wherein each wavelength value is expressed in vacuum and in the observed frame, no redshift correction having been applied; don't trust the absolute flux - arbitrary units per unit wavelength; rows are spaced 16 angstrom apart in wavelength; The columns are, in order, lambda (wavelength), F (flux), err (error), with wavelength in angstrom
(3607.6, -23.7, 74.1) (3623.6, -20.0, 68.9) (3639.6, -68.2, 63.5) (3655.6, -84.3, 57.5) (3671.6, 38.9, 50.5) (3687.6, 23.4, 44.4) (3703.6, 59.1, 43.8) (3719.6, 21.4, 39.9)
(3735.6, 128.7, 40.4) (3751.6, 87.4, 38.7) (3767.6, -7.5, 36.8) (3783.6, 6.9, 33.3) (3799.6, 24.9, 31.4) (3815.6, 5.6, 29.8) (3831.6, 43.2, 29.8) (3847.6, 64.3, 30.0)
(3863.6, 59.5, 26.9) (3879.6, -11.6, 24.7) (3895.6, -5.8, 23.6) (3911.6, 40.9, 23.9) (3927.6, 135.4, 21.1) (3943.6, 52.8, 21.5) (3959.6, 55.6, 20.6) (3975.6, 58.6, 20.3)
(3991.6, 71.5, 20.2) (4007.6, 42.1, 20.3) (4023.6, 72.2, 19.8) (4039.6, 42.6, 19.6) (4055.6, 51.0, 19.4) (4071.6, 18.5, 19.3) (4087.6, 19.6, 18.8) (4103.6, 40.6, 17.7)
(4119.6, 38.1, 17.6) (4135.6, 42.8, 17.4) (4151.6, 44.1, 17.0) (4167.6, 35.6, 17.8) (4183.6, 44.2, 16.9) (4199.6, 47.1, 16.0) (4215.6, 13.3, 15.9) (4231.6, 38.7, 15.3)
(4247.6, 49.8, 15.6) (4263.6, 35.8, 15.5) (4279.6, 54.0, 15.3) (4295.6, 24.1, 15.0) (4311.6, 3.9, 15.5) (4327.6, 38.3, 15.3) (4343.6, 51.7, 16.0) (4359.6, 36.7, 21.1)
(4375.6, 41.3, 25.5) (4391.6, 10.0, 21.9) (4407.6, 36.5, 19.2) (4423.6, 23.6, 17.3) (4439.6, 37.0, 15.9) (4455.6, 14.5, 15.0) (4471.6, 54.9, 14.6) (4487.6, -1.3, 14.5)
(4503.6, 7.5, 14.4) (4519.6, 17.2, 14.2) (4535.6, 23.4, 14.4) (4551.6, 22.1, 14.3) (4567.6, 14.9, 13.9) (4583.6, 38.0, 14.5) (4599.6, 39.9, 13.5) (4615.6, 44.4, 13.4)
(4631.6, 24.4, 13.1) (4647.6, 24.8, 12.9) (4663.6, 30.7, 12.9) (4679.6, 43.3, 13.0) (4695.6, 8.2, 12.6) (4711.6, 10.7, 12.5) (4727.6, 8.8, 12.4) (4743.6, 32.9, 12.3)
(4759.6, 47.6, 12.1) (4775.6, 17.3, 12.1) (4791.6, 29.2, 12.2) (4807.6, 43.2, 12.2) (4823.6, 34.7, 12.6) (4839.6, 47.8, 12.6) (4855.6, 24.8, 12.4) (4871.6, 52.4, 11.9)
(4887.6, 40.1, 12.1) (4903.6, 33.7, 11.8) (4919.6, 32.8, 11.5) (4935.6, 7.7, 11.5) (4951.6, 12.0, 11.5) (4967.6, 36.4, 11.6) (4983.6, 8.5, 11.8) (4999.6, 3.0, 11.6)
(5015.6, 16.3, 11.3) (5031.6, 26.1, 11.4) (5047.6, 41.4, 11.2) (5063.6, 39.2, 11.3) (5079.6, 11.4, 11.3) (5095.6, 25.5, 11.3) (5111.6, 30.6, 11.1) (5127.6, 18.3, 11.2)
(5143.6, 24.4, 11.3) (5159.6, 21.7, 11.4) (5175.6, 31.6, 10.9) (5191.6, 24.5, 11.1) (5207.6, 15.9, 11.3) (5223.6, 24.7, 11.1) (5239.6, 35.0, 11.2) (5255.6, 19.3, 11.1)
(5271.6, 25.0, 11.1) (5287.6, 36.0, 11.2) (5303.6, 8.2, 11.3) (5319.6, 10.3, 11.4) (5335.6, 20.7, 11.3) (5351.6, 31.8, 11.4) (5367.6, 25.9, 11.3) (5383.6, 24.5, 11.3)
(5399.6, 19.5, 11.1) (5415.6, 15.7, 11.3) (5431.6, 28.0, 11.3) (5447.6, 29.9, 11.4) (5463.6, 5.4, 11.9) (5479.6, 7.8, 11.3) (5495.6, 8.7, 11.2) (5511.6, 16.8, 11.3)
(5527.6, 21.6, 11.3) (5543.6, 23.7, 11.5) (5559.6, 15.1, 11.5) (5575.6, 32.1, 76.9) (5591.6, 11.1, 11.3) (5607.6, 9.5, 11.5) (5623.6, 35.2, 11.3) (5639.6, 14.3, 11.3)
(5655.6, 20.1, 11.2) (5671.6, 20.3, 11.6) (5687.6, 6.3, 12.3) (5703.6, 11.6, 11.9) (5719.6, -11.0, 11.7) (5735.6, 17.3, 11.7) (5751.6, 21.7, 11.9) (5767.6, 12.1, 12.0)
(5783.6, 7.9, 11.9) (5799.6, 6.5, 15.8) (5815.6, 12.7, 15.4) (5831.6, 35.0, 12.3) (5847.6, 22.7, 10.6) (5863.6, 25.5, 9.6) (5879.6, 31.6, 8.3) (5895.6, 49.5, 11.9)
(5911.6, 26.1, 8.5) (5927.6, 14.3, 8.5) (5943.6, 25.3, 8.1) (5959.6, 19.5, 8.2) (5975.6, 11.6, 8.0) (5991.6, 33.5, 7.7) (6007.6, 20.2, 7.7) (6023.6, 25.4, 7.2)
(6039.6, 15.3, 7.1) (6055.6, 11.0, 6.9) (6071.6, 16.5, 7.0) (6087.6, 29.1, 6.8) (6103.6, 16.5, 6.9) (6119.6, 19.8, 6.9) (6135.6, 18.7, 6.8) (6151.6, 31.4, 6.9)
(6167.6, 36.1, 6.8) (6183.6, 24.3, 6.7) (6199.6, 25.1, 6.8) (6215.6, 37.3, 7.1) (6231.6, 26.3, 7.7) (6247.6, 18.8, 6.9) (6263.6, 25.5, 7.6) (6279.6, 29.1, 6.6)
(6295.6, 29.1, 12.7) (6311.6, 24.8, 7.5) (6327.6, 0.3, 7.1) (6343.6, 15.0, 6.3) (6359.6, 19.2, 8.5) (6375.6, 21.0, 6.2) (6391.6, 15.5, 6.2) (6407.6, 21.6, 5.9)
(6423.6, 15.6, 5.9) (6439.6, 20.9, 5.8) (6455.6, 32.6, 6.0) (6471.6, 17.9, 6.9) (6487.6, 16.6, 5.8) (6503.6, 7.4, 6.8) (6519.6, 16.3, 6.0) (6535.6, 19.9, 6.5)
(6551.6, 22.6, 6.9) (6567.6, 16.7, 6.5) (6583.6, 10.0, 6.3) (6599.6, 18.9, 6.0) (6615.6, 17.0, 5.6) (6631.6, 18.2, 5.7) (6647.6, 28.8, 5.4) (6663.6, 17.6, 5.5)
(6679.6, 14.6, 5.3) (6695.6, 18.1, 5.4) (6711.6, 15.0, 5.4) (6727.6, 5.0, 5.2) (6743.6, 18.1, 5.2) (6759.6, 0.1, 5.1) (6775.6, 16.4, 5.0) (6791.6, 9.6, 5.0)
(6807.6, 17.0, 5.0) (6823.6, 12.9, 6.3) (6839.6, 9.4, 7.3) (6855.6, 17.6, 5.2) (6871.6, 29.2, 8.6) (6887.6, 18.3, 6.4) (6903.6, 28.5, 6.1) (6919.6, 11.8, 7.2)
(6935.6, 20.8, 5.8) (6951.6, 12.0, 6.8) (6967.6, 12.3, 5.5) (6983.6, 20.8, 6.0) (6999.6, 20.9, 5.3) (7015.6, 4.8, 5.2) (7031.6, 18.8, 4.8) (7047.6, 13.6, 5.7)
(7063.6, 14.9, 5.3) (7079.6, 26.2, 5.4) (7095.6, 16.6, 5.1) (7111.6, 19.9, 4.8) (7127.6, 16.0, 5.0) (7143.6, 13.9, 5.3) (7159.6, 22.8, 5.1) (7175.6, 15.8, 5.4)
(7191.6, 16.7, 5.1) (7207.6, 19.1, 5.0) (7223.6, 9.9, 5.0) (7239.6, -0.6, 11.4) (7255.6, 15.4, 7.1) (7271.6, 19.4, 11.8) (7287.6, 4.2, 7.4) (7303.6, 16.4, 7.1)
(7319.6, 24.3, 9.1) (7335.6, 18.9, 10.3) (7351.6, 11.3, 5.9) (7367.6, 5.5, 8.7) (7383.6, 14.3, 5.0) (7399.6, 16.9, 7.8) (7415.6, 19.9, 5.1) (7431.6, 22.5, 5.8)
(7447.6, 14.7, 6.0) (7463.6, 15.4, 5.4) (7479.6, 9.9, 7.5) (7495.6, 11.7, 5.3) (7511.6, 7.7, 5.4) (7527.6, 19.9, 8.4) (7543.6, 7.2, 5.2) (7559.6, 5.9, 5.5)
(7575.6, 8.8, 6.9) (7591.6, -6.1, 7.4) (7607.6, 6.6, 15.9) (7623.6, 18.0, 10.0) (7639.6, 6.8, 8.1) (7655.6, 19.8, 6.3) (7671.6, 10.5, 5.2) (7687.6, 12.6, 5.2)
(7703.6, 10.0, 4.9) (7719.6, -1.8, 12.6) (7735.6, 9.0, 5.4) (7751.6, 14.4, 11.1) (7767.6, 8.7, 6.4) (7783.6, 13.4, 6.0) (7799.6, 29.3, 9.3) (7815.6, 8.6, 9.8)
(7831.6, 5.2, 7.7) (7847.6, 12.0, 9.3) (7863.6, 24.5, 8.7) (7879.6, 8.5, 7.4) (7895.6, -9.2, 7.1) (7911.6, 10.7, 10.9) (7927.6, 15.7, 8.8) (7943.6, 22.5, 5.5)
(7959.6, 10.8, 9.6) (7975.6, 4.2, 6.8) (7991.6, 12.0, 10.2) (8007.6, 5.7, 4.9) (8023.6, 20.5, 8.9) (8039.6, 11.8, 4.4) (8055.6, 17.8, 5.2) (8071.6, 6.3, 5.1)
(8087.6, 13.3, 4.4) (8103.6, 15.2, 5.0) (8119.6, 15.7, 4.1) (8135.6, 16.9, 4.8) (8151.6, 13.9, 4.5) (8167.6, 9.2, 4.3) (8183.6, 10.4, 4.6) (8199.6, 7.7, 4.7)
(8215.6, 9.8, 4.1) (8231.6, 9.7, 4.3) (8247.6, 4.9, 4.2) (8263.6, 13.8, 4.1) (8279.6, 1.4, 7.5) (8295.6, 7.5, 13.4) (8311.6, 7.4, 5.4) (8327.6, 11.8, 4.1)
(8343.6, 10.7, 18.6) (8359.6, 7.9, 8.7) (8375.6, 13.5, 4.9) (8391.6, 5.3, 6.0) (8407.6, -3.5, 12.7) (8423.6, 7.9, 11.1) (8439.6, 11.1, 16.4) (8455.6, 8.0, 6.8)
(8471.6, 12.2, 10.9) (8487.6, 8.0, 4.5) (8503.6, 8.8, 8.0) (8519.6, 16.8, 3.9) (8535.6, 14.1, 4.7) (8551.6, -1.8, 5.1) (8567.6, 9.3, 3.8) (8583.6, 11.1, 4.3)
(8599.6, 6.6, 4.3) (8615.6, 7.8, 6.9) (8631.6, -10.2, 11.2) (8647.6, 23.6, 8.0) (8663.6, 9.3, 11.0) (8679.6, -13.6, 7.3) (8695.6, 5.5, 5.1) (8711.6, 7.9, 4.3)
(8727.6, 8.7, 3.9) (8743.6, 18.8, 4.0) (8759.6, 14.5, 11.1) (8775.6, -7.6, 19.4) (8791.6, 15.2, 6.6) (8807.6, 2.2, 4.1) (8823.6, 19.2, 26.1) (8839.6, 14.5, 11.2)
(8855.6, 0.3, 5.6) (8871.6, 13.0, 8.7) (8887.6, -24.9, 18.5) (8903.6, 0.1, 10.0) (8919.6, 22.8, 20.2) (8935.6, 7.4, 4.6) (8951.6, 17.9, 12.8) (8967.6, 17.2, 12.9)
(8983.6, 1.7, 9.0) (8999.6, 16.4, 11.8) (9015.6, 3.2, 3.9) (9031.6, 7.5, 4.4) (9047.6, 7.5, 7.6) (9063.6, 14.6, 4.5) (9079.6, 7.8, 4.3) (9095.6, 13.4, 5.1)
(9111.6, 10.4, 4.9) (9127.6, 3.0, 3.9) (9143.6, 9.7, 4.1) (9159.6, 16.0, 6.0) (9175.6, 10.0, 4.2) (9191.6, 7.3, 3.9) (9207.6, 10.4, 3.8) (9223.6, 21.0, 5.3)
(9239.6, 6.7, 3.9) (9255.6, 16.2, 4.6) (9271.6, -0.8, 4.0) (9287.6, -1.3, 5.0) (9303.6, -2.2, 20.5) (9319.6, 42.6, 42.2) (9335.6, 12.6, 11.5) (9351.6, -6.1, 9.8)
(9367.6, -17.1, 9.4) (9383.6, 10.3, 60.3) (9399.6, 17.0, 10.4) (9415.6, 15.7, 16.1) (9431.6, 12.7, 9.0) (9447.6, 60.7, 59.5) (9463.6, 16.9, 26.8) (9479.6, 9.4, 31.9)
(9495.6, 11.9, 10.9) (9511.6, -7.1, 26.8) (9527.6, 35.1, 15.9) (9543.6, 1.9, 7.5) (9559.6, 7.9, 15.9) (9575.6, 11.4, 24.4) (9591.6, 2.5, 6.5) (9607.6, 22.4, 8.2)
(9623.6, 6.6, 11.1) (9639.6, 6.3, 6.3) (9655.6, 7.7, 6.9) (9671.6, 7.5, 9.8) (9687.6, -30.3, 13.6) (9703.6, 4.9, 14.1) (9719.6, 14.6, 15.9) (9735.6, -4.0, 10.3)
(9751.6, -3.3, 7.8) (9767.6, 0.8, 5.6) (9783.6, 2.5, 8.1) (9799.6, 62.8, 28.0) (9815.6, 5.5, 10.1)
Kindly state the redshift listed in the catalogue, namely 0.000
